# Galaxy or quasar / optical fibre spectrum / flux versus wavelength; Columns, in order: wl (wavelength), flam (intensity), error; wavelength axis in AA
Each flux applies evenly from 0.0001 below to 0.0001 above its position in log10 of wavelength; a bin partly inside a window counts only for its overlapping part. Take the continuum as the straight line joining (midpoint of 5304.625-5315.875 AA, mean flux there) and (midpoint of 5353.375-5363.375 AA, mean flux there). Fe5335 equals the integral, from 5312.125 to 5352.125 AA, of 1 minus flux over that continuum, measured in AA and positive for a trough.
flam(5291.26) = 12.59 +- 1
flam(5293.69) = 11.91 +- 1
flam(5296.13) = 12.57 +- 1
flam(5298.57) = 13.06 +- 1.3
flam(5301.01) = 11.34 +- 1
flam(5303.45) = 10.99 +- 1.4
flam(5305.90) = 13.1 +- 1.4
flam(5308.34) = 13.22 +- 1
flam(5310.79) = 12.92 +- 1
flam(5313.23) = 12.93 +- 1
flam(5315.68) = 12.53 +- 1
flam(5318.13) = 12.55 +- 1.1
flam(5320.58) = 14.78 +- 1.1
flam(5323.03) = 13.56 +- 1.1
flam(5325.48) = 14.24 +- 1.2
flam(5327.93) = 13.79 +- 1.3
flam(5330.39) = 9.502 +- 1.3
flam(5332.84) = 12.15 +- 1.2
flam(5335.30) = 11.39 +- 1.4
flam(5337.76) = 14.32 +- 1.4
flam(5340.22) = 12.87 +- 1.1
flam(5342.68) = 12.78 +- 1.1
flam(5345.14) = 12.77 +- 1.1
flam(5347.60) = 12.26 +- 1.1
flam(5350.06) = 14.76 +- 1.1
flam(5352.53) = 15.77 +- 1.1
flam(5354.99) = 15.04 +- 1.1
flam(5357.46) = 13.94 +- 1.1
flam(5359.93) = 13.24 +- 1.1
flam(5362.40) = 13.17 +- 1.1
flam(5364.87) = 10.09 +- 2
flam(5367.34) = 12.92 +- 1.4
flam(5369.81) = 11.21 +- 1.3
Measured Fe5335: 1.2 AA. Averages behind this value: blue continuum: 13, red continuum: 13.9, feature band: 13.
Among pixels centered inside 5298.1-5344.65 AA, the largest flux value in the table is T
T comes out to 14.78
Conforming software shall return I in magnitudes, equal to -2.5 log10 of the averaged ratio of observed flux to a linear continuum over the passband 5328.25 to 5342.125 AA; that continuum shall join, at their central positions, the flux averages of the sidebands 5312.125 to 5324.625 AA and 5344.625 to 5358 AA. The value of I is 0.13 mag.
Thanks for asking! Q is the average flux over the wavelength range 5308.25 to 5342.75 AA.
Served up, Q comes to 12.9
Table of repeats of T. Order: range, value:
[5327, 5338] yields 14.32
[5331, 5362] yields 15.77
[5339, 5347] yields 12.87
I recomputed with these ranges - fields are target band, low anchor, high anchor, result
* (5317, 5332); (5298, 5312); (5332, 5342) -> -0.04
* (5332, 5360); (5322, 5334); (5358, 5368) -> -0.08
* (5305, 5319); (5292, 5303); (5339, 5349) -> -0.05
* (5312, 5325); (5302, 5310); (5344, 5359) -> -0.04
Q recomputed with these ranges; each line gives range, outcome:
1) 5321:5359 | 13.3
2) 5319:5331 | 13.3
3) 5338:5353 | 13.5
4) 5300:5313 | 12.4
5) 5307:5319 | 12.8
